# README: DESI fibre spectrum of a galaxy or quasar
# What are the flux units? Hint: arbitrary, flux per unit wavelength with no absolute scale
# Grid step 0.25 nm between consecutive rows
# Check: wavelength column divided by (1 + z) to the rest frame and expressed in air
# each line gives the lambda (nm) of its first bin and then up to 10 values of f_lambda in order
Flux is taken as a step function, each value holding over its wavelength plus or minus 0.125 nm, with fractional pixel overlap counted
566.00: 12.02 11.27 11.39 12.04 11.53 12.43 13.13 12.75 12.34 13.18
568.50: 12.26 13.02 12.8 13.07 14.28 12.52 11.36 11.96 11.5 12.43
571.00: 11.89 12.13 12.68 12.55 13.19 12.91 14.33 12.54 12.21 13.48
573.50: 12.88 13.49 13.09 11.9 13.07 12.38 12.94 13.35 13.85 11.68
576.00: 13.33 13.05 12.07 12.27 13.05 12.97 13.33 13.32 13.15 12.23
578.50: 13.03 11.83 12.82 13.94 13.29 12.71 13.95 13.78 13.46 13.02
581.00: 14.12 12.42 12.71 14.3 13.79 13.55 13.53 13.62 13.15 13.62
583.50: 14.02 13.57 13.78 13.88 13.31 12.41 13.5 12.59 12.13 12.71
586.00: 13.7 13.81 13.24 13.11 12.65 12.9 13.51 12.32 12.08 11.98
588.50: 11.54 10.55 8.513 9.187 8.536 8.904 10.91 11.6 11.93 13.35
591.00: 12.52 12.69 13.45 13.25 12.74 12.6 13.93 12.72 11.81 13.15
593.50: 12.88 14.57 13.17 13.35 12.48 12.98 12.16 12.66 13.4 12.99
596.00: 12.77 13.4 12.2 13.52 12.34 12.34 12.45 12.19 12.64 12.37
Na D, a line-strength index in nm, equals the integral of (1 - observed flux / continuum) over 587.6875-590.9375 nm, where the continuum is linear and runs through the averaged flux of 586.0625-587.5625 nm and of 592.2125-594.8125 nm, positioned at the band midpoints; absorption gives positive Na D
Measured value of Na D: 0.563 nm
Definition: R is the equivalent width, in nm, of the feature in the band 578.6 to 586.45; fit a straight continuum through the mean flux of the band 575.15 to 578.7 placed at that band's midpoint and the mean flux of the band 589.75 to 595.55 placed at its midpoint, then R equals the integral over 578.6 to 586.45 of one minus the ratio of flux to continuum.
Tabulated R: -0.309 nm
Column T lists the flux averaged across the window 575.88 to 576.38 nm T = 13.2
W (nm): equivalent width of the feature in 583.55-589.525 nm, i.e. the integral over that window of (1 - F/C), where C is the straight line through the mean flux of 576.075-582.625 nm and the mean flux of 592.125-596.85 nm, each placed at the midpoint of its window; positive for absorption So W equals 0.31 nm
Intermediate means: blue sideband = 13.1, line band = 12.4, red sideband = 13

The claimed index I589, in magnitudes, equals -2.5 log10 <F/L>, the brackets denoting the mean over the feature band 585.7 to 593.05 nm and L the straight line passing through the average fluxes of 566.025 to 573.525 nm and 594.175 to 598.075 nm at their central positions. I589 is 0.05 mag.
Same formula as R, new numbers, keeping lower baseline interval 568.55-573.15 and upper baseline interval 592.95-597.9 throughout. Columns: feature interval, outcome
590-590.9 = 0.05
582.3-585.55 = -0.15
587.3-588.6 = 0.05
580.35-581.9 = -0.08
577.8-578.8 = 0.00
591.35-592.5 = -0.03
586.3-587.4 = -0.02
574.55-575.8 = -0.03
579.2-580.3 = -0.07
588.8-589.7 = 0.27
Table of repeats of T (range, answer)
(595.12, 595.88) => 13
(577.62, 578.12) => 13.2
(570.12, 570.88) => 12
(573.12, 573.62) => 13.2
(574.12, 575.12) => 12.6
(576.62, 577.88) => 13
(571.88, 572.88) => 13.2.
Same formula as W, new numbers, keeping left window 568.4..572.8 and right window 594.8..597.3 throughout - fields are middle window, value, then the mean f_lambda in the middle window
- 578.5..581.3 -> -0.12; 13.2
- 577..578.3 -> -0.04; 13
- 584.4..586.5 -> -0.05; 13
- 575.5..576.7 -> 0.00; 12.7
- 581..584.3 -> -0.22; 13.5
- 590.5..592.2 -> -0.02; 12.9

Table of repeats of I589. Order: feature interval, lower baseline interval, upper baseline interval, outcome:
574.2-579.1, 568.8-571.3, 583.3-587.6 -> -0.002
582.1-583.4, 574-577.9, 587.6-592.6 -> -0.105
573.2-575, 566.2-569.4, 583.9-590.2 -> -0.048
